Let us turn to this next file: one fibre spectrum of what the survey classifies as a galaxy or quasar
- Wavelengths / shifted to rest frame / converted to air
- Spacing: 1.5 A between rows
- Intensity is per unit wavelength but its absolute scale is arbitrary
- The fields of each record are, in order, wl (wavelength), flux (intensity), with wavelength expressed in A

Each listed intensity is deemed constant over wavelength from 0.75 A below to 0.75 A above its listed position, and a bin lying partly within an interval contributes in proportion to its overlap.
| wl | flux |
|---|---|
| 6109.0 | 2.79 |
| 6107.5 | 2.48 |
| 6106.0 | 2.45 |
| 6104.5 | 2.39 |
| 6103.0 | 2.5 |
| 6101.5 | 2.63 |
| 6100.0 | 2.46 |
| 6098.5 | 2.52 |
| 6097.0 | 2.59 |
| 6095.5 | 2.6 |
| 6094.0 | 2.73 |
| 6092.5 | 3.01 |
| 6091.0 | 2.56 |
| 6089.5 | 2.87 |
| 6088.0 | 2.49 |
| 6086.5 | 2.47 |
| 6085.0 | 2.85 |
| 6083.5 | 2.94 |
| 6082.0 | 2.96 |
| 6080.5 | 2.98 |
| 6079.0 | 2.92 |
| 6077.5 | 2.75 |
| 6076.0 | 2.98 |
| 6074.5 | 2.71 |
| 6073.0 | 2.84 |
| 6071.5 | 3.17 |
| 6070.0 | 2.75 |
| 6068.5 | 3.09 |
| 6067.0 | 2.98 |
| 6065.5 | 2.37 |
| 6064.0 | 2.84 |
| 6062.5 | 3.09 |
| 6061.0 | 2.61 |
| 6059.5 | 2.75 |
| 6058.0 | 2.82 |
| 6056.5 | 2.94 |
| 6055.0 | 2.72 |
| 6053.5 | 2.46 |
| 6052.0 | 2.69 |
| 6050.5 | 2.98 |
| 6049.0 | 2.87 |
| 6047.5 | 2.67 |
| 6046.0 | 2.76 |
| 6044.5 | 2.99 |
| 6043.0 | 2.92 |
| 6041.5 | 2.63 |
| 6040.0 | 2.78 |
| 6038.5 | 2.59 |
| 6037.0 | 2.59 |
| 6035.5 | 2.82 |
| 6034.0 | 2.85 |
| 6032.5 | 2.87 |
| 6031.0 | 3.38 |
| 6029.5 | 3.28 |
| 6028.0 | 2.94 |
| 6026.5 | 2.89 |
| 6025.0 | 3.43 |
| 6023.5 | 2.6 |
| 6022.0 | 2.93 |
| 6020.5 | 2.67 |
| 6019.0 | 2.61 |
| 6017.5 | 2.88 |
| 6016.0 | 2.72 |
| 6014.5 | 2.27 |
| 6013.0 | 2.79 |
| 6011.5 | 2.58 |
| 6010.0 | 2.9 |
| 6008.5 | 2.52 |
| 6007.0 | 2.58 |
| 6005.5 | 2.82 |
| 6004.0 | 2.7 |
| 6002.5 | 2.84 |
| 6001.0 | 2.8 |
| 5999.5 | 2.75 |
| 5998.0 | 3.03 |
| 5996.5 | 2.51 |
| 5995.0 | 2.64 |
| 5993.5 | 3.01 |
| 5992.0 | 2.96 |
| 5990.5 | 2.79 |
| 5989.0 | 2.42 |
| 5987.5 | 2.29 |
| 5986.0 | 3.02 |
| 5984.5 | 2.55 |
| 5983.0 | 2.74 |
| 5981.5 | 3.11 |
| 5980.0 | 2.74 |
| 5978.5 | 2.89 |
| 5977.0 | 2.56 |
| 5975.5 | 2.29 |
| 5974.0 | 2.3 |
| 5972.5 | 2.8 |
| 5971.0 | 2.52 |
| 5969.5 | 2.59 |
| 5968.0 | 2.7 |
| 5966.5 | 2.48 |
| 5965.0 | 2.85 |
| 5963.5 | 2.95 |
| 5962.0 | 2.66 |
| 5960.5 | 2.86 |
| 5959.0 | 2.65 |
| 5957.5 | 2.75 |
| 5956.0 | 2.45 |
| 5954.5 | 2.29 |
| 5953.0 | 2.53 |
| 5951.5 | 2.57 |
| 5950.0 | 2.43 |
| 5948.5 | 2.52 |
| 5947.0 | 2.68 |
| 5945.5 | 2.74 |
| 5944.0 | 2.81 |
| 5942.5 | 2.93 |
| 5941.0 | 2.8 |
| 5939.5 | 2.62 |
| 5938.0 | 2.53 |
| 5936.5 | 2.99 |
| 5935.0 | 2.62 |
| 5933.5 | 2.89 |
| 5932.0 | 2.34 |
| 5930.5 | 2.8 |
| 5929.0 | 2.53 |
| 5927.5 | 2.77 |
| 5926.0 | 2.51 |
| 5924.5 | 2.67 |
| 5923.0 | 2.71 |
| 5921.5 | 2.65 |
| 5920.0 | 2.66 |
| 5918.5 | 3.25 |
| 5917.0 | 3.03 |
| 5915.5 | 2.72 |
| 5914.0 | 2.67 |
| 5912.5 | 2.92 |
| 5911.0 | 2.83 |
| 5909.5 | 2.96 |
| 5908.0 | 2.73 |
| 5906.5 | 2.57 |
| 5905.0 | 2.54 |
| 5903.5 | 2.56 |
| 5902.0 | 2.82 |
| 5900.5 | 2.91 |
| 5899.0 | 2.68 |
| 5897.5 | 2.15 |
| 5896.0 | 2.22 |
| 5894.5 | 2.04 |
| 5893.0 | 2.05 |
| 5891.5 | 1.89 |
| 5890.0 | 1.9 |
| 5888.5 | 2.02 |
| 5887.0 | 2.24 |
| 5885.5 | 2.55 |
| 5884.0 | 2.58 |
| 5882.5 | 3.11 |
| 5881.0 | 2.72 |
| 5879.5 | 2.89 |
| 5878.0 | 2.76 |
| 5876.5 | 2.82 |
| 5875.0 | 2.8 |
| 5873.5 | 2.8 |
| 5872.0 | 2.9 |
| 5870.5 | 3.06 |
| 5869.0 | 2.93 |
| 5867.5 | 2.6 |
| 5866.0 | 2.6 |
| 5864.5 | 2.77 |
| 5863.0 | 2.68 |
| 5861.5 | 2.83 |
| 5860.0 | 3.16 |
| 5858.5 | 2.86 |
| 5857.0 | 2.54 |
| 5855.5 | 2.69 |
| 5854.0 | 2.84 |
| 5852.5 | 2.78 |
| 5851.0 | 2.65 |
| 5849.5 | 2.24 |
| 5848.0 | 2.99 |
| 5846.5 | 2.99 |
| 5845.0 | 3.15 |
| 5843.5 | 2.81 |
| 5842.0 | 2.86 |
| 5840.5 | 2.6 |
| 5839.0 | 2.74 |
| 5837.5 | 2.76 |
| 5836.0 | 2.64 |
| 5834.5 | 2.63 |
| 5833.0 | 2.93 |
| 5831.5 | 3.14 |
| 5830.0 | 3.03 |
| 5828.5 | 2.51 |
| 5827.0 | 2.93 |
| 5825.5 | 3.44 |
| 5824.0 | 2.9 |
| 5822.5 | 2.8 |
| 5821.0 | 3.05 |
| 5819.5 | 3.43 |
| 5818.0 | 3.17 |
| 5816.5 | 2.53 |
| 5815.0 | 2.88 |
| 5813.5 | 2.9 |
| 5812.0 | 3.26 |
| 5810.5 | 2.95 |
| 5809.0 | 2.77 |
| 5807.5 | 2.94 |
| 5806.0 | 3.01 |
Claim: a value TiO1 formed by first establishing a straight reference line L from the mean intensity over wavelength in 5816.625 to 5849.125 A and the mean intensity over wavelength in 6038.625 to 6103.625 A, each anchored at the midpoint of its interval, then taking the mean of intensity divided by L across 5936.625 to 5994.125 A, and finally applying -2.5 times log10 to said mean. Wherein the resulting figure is 0.06 mag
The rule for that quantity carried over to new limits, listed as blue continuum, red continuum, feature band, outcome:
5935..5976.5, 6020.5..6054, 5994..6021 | 0.030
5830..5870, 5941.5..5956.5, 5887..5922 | 0.057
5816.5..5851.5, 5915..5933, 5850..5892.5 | 0.057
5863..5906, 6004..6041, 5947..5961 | 0.051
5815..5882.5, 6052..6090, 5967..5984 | 0.068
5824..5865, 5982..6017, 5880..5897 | 0.206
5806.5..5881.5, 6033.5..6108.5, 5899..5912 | 0.033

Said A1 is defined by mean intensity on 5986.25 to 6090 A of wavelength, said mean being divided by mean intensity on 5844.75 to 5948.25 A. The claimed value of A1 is 1.04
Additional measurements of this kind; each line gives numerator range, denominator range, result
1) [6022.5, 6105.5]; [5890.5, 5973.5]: 1.06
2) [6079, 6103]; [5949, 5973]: 1.03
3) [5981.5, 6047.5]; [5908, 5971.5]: 1.03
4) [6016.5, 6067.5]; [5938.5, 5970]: 1.06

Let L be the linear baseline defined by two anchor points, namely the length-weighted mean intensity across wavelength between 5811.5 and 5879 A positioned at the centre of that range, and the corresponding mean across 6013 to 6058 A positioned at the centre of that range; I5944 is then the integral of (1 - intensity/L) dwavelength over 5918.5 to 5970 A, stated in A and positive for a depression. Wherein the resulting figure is 3.0 A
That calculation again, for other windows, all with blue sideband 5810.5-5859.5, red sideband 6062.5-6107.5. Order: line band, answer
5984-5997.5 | 0.4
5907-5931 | 0.4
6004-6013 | 0.3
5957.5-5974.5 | 0.7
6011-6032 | -0.7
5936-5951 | 0.6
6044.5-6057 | -0.1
